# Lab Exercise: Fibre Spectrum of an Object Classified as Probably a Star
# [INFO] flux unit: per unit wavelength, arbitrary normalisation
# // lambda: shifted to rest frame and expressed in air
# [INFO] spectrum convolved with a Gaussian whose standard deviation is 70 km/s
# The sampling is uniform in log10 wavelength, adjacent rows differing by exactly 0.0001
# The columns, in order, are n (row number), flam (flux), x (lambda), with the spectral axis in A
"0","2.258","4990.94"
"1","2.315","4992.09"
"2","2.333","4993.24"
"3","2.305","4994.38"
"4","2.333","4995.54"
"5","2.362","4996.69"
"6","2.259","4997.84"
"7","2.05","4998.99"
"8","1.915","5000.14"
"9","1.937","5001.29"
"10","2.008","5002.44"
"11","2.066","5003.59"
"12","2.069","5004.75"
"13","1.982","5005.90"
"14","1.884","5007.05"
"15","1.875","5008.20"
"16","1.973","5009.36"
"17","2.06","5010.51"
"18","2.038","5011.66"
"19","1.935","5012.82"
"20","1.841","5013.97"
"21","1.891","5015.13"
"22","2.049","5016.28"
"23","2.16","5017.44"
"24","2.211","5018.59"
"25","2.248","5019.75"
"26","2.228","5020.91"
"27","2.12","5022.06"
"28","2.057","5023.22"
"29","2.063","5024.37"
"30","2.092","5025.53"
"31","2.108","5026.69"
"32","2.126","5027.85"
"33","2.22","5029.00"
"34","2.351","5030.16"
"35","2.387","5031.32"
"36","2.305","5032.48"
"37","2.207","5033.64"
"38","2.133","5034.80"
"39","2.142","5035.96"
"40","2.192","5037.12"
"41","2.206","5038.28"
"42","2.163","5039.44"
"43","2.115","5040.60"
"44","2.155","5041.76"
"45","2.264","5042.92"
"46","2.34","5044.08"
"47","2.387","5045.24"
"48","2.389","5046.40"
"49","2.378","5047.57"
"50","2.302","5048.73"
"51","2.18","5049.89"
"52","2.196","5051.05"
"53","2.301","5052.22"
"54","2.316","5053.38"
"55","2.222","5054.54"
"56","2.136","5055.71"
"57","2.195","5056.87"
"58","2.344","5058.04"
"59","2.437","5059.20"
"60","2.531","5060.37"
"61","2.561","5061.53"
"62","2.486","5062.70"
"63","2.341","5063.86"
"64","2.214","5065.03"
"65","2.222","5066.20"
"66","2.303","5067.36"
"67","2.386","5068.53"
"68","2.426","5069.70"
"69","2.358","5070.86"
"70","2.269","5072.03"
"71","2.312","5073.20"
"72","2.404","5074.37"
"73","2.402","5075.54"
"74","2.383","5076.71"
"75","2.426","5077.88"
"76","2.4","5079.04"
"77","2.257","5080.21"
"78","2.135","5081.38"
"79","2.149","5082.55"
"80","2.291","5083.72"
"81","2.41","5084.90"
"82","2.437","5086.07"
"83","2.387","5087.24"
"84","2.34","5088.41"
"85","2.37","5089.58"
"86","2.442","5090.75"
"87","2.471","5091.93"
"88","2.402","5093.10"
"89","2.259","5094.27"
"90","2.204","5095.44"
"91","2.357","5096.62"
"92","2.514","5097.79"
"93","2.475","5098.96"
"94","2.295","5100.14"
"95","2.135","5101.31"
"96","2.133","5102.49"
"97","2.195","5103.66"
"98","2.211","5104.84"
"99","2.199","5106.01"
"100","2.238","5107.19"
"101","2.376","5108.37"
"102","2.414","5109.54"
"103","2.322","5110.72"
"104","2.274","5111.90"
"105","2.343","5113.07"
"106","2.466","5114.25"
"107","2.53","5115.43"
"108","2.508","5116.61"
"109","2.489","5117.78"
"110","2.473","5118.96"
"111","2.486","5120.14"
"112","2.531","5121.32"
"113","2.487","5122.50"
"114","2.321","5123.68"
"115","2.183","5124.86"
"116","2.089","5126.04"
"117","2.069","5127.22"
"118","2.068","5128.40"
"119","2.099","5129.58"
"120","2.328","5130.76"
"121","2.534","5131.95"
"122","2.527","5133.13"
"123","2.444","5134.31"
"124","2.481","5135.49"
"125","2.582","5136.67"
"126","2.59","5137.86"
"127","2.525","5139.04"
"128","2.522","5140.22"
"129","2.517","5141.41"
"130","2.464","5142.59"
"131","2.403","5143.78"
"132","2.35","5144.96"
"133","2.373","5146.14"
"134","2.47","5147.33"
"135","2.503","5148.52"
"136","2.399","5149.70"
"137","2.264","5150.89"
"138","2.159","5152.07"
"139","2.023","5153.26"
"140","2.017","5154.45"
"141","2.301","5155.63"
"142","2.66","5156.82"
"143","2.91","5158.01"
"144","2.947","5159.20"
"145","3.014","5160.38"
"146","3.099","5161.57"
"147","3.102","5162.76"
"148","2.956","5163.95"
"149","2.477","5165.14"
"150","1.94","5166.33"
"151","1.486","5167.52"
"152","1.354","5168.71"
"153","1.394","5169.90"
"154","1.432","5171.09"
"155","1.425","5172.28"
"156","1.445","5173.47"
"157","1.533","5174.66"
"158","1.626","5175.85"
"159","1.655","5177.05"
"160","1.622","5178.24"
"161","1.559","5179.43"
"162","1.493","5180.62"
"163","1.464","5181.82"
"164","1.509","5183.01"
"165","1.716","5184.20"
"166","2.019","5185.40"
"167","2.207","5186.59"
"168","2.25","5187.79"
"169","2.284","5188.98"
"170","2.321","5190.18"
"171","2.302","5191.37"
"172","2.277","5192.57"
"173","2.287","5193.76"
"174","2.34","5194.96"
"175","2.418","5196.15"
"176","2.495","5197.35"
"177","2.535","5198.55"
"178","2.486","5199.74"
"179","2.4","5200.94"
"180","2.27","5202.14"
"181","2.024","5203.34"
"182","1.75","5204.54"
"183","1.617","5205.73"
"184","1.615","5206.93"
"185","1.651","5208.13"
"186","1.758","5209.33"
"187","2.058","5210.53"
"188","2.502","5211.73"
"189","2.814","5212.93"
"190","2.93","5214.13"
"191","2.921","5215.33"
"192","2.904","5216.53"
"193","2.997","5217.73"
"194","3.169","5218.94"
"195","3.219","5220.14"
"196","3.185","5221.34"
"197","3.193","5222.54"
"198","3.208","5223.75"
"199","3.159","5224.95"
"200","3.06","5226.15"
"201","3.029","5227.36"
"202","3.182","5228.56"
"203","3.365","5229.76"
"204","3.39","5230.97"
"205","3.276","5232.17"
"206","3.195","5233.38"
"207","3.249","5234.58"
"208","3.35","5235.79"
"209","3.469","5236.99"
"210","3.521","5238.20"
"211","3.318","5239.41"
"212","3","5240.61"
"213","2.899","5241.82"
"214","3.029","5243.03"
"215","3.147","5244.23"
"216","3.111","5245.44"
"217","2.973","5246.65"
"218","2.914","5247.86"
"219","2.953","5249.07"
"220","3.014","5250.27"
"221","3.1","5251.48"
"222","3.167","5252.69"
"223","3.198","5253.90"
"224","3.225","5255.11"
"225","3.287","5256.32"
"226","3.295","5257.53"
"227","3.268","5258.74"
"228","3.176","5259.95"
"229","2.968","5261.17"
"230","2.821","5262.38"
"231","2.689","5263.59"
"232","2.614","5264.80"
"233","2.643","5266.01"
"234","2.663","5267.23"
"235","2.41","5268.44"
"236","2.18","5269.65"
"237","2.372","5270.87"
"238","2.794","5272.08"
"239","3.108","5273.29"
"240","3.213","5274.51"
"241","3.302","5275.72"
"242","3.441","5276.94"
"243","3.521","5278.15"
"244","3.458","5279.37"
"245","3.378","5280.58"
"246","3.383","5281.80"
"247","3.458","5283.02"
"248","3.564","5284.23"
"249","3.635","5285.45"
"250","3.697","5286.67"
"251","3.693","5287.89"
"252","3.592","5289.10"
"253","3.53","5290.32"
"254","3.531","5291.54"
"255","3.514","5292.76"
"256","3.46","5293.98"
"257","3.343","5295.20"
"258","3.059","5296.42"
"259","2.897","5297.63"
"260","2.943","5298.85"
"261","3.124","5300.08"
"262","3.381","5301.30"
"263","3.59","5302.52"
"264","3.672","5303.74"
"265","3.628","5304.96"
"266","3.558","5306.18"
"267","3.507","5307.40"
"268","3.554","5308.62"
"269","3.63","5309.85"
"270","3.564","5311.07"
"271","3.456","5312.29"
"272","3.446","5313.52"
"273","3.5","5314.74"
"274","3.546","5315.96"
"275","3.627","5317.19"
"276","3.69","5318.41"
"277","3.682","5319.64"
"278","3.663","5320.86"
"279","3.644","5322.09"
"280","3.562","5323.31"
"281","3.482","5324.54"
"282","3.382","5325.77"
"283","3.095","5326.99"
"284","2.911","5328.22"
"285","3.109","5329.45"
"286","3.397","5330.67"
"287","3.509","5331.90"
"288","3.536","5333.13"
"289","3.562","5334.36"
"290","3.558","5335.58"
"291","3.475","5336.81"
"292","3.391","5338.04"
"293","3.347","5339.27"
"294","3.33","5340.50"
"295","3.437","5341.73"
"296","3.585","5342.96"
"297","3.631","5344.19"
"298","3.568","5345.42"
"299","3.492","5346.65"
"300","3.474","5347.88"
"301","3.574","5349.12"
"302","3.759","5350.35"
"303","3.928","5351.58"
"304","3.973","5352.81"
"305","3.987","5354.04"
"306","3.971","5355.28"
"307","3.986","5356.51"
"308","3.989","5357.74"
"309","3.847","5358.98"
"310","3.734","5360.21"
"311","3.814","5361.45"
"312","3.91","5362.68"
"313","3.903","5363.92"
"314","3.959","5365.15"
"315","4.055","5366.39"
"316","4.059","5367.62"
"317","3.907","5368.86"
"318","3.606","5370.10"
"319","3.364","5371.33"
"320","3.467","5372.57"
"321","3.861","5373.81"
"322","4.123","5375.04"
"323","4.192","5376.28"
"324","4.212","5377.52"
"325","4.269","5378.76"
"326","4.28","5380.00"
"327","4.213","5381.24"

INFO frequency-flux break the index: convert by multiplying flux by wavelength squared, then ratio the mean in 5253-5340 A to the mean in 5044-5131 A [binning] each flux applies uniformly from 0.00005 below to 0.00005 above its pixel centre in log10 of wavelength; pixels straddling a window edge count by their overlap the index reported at 1.54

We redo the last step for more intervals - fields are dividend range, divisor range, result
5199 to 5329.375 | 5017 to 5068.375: 1.51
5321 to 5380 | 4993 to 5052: 1.95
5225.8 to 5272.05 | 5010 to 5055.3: 1.51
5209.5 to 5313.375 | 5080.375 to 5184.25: 1.48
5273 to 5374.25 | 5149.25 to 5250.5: 1.50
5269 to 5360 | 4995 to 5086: 1.74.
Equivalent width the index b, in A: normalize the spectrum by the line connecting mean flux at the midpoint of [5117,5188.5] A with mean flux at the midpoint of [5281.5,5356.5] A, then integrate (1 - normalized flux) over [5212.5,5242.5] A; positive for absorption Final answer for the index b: -4.0 A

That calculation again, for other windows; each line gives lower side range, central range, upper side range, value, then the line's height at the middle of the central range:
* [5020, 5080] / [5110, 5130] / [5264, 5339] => 1.81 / 2.57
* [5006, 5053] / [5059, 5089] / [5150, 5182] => -3.25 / 2.12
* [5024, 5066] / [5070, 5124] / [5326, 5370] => 3.15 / 2.5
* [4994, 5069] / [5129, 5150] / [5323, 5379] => 1.87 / 2.69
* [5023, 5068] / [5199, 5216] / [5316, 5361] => 4.47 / 2.99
